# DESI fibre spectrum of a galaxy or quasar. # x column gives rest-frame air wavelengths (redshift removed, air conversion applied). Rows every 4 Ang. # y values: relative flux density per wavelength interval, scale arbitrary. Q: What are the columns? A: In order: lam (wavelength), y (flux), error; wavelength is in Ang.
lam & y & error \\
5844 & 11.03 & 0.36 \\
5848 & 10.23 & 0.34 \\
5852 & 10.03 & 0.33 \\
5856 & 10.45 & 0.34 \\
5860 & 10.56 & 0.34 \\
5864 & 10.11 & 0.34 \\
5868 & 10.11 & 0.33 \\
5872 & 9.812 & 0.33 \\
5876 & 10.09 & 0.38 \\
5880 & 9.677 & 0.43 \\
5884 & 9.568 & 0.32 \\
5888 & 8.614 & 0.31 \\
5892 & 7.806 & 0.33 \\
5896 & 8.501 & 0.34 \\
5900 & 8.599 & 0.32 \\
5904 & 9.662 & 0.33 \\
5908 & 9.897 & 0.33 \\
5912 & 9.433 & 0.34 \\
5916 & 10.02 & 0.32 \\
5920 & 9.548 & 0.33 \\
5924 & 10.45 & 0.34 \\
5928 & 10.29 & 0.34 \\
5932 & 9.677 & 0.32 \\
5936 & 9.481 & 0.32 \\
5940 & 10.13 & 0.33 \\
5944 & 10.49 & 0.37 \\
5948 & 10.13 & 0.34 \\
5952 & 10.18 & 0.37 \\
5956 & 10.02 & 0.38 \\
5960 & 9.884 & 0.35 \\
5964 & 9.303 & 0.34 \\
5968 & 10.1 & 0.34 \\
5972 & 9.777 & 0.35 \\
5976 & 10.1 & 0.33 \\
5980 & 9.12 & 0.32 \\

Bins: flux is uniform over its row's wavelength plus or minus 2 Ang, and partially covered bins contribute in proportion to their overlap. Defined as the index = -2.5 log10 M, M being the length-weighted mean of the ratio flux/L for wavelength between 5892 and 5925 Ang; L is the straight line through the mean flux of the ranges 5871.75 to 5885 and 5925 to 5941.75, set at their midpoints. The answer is 0.05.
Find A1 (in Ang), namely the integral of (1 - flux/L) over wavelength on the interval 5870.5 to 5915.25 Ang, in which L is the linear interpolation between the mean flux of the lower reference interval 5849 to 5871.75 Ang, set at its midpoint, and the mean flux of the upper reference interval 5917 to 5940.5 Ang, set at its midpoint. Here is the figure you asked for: 3.6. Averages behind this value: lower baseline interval 10.2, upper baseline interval 9.92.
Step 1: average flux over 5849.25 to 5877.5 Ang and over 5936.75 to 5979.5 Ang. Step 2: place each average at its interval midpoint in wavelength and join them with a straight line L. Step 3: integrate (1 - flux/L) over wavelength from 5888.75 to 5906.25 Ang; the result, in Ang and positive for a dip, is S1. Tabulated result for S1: 2.49 Ang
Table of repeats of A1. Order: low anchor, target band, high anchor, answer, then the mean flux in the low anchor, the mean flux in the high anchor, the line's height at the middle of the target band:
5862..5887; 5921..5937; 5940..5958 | 0.2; 9.84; 10.2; 10.1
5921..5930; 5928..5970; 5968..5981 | 0.3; 10.3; 9.77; 10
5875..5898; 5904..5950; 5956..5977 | -2.6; 9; 9.84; 9.42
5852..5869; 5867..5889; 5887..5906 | -0.4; 10.3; 8.64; 9.48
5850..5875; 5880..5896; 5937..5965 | 2.2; 10.2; 10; 10.1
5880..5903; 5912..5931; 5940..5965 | -1.2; 8.76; 10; 9.39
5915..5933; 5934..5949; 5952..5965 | -0.2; 10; 9.84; 9.92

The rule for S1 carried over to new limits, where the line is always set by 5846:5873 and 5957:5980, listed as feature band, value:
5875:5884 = 0.30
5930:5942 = 0.17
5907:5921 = 0.37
